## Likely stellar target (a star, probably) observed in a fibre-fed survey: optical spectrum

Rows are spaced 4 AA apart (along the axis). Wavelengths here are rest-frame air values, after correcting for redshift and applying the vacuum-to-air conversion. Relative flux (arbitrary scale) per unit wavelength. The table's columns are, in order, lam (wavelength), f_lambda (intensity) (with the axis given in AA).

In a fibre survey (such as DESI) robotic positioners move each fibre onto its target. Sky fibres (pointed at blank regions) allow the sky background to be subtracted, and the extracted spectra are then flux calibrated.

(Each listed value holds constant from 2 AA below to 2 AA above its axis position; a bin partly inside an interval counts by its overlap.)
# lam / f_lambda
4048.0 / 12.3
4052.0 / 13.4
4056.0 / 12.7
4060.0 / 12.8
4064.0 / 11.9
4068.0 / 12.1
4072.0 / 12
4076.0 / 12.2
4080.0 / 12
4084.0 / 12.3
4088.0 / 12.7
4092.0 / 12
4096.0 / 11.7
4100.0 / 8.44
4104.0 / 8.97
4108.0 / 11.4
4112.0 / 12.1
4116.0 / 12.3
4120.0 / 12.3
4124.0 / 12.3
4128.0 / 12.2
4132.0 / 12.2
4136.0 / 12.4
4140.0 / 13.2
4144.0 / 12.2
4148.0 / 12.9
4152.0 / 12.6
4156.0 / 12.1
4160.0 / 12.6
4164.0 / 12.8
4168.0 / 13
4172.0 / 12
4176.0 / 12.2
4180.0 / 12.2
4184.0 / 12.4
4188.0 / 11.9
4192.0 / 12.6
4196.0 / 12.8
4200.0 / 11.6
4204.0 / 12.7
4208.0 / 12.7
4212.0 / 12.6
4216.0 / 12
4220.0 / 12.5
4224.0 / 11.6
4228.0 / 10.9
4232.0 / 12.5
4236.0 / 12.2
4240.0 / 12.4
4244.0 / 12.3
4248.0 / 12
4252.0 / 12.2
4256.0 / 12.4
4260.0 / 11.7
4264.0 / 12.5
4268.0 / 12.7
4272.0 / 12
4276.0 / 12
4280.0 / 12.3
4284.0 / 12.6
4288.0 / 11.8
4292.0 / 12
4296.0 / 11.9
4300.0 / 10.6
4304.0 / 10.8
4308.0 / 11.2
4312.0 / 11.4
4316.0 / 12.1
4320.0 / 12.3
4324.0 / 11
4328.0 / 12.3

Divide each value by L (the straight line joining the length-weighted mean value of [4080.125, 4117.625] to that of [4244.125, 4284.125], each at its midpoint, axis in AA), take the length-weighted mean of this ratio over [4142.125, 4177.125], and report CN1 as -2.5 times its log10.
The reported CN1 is -0.07 mag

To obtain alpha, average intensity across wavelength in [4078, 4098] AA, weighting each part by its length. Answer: 12.1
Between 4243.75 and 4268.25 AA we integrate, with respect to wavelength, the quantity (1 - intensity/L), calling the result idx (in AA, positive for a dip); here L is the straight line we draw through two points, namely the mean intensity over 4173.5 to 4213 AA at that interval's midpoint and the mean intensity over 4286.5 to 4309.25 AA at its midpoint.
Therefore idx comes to -0.94 AA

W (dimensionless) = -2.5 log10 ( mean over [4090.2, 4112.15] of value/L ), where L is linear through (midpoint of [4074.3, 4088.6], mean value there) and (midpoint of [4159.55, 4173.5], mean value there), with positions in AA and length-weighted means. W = 0.161 mag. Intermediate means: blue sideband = 12.3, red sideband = 12.6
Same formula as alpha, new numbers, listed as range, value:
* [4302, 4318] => 11.4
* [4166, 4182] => 12.3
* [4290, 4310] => 11.3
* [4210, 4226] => 12.2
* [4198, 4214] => 12.4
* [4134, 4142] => 12.8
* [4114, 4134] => 12.3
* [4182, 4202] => 12.3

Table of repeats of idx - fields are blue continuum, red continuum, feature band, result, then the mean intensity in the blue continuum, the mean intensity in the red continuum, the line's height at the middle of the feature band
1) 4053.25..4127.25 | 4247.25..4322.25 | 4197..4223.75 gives -0.99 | 11.8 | 11.9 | 11.9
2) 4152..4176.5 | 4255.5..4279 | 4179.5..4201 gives 0.22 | 12.5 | 12.2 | 12.4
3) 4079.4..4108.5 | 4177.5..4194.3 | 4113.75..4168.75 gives -3.60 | 11.1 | 12.3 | 11.7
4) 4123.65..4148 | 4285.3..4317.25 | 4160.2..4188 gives -0.38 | 12.5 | 11.5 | 12.2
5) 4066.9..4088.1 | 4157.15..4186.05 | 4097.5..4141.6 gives 2.49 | 12.2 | 12.4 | 12.3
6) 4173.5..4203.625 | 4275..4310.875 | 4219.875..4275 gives -0.89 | 12.3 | 11.7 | 11.9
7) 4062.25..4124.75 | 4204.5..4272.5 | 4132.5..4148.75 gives -1.07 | 11.7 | 12.2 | 11.8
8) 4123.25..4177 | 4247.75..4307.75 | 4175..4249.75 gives 0.03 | 12.5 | 11.9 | 12.2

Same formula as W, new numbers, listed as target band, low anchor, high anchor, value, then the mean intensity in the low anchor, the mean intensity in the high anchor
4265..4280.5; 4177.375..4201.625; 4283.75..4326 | -0.045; 12.3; 11.6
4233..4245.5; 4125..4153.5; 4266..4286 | 0.005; 12.5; 12.3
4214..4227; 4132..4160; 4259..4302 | 0.027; 12.5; 12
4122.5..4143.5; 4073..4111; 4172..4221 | -0.064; 11.3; 12.3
